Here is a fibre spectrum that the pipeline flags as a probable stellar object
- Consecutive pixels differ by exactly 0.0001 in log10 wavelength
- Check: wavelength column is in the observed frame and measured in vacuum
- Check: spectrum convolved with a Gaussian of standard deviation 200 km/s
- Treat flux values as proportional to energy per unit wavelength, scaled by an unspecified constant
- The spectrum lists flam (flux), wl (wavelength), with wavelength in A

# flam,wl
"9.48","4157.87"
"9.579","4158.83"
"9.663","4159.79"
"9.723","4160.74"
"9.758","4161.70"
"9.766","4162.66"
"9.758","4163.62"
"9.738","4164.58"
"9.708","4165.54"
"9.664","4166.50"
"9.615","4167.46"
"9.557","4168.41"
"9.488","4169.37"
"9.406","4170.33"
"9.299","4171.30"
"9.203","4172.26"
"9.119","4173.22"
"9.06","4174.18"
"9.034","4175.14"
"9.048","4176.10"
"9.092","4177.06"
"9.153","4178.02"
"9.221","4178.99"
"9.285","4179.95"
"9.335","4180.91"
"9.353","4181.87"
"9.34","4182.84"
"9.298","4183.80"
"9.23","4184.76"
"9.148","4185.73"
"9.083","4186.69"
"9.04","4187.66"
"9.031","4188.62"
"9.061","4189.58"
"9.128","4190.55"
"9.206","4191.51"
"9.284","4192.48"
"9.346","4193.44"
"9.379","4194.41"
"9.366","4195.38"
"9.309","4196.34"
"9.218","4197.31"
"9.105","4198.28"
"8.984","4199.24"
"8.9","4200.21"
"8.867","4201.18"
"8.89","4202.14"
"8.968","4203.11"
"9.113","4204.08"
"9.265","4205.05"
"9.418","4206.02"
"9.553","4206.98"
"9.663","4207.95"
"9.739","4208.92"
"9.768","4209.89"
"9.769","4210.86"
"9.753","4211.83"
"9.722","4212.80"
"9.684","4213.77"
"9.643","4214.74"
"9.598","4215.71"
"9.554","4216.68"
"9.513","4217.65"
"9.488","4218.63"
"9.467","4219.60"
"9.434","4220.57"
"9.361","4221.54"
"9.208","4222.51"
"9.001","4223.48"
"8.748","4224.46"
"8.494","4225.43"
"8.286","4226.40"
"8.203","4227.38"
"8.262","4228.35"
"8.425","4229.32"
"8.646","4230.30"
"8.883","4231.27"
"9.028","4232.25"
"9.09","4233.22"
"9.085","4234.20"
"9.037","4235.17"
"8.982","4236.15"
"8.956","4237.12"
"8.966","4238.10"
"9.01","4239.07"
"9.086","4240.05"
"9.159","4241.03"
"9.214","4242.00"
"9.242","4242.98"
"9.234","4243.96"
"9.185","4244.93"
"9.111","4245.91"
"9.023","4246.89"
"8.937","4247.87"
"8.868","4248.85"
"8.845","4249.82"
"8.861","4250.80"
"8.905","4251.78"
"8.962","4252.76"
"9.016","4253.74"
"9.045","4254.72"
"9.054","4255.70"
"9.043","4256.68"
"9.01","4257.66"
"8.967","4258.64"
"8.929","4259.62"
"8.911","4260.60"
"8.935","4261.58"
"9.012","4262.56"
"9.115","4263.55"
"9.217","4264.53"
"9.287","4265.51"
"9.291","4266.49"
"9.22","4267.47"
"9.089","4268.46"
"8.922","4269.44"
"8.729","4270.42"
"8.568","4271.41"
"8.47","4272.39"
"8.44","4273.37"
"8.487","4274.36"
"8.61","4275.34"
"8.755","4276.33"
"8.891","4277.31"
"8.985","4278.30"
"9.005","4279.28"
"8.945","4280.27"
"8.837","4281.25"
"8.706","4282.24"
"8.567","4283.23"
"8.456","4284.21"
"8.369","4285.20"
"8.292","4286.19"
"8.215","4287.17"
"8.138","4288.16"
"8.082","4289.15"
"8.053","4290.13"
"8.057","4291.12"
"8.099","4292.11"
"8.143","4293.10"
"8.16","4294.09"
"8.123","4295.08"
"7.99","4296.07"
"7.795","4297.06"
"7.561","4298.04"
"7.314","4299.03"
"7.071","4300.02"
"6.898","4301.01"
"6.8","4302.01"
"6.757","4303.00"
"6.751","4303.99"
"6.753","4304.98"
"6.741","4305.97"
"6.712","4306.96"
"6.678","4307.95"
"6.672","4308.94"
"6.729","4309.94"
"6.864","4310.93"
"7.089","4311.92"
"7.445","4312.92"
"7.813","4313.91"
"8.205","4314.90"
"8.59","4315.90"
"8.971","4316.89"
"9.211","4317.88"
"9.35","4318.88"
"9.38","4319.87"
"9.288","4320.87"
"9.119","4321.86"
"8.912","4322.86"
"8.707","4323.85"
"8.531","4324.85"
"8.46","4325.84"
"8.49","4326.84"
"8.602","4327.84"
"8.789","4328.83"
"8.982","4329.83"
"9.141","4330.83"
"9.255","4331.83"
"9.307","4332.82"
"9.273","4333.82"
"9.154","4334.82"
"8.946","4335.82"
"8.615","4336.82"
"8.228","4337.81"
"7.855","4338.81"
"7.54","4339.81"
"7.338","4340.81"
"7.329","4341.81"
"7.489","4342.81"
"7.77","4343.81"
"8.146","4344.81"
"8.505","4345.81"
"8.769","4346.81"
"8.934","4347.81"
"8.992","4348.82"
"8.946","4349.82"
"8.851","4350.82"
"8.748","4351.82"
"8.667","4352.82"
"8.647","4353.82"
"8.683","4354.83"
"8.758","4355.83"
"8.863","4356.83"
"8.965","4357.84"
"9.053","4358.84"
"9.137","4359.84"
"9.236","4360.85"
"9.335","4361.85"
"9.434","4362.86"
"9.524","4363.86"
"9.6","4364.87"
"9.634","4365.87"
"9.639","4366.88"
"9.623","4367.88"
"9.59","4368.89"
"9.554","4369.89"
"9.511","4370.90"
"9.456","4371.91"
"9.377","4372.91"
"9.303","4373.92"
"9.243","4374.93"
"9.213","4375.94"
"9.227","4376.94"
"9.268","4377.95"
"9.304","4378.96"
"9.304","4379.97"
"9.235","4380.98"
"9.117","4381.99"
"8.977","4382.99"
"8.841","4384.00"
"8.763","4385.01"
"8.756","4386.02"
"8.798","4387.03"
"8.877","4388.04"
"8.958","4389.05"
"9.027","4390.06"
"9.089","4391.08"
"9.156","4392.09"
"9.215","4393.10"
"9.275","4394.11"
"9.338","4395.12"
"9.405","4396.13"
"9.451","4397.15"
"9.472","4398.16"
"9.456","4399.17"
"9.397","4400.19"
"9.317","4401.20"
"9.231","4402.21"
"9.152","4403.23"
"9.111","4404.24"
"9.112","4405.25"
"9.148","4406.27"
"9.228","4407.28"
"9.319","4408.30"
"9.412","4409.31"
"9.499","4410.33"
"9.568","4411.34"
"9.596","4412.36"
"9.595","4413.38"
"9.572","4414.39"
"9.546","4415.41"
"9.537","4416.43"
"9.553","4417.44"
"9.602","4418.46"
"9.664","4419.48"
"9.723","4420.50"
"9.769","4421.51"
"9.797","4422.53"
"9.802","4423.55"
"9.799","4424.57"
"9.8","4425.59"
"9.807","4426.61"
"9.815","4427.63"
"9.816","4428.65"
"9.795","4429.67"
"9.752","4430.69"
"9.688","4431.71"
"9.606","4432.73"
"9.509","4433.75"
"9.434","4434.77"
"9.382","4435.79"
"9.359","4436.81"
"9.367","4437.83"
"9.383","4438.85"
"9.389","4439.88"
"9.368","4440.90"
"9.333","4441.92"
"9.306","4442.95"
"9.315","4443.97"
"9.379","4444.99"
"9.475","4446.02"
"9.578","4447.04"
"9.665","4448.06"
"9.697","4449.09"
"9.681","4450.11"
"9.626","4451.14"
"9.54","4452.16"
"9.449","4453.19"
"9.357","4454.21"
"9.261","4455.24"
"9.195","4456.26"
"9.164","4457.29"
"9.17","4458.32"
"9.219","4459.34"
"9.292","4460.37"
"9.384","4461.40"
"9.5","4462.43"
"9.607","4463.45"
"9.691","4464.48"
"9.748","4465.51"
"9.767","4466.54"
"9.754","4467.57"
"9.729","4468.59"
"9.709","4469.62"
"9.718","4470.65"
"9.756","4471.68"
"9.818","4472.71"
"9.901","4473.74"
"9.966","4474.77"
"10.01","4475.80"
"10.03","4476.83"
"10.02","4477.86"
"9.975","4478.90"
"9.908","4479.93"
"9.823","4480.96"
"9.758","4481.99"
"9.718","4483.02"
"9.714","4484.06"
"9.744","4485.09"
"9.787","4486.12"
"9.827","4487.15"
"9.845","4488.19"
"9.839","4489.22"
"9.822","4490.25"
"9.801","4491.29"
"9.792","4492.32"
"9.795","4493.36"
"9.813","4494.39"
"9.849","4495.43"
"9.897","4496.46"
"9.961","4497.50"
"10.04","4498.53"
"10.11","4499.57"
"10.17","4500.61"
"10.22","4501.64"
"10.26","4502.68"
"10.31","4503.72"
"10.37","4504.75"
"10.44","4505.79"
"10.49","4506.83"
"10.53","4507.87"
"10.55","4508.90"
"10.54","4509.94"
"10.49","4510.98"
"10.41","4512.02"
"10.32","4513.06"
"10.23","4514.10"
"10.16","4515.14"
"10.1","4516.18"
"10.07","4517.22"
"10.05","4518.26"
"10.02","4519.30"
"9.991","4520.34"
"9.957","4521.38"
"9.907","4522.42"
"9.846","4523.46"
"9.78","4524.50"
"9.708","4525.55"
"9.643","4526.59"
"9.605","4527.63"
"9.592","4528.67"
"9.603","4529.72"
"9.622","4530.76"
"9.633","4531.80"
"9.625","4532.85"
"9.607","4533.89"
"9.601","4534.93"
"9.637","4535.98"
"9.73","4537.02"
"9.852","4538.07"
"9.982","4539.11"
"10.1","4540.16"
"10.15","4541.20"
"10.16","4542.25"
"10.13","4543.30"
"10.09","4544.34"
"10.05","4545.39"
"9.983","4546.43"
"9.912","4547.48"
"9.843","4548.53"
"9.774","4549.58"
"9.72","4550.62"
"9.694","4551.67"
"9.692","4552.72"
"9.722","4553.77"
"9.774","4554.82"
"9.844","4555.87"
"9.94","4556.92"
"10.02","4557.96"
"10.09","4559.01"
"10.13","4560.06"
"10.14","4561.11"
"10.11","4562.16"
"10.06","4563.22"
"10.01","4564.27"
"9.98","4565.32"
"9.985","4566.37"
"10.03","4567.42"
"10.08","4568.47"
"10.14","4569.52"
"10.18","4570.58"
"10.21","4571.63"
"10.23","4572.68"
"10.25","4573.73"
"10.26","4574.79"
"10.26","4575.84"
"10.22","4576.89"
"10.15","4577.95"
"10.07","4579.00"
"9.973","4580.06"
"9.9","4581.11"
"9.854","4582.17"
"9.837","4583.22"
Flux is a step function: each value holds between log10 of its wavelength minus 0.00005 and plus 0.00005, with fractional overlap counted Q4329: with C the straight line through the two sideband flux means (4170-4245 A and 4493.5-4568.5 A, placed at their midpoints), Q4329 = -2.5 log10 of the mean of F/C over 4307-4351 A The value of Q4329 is 0.135 mag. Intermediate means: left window 9.17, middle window 8.37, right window 9.99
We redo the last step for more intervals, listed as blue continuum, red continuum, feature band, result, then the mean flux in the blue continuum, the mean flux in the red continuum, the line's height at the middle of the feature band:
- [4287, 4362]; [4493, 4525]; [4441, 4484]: 0.007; 8.23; 10.2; 9.67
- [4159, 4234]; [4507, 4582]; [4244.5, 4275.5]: 0.053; 9.26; 9.99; 9.39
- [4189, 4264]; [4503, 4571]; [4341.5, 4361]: 0.102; 9.12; 9.99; 9.47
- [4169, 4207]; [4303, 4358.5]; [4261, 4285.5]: -0.022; 9.19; 8.31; 8.66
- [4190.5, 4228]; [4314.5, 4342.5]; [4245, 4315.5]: 0.081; 9.26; 8.69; 8.92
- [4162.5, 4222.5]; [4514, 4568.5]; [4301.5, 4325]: 0.215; 9.35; 9.9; 9.54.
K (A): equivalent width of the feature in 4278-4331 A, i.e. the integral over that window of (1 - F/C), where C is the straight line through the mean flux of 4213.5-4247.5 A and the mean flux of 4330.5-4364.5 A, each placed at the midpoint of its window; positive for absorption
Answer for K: 4.5 A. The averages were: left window 9.06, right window 8.69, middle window 8.07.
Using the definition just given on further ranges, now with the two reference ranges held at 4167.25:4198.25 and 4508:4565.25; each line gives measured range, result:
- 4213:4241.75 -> 0.8 A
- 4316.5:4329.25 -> 0.8 A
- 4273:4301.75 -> 3.7 A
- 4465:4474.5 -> 0.0 A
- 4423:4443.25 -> 0.3 A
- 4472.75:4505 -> -0.3 A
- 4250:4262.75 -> 0.6 A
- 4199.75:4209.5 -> 0.0 A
